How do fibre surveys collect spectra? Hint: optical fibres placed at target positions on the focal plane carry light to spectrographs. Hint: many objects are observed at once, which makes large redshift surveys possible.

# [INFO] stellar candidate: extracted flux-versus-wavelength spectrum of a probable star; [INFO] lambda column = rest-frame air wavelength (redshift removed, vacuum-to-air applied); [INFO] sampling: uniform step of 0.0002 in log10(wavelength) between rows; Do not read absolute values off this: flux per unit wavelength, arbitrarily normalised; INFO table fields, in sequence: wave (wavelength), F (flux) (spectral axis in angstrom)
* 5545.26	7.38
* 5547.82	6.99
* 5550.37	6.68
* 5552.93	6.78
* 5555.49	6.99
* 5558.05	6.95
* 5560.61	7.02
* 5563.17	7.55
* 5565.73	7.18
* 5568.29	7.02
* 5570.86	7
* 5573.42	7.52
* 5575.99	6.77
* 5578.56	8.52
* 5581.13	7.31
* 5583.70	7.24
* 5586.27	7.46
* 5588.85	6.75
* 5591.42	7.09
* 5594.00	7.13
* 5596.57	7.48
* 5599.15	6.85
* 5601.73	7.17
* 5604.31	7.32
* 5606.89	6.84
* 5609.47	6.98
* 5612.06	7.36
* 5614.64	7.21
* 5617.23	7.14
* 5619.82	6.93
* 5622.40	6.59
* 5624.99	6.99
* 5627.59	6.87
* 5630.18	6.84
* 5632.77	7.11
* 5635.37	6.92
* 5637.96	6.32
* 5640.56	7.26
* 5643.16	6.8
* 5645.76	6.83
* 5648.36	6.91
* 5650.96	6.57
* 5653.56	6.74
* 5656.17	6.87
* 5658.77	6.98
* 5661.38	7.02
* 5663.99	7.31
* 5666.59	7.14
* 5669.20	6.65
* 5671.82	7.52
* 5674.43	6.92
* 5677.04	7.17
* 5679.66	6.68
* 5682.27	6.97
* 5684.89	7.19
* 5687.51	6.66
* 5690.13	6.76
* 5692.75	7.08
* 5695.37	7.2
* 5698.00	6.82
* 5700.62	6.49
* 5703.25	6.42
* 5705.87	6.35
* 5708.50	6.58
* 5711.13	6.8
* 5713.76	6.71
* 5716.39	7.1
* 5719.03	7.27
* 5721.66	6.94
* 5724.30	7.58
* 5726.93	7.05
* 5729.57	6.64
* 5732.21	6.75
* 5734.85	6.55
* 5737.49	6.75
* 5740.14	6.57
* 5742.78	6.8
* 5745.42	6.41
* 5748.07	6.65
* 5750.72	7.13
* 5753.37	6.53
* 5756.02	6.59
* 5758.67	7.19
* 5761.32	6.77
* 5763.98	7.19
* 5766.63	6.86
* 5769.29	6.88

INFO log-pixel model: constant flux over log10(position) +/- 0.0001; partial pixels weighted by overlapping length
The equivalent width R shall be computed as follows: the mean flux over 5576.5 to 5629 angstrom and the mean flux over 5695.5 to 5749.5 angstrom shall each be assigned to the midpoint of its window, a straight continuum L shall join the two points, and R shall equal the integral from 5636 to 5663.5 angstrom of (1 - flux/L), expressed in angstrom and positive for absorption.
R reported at 0.6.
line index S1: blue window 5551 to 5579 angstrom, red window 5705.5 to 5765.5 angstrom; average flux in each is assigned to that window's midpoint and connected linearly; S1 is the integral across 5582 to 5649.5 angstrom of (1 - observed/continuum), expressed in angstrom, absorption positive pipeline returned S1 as 0.41 angstrom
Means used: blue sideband 7.16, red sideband 6.83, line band 7.02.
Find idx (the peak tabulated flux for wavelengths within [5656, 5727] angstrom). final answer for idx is 7.58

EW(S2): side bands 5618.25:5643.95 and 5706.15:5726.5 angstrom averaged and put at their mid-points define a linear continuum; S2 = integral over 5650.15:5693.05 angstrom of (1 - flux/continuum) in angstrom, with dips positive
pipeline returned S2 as -0.3 angstrom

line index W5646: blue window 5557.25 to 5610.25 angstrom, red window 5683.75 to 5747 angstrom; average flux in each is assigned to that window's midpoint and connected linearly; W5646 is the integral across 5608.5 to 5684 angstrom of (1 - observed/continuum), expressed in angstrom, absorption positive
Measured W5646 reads 0.7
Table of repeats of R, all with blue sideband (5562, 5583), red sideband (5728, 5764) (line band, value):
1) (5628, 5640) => 0.5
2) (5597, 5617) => 0.3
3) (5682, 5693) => 0.0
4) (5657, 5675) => -0.1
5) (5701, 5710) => 0.5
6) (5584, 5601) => 0.3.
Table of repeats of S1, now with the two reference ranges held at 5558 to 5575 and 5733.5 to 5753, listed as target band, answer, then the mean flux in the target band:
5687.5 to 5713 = 0.34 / 6.72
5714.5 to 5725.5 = -0.72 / 7.19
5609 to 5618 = -0.17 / 7.19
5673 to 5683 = -0.10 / 6.95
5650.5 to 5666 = -0.04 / 6.95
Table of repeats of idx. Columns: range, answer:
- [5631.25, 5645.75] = 7.26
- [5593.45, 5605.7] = 7.48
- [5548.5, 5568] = 7.55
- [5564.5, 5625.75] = 8.52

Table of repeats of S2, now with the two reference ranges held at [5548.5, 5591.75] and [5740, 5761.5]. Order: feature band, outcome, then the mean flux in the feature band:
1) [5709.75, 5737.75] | -0.48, 6.93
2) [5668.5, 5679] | -0.21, 7.06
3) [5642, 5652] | 0.29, 6.78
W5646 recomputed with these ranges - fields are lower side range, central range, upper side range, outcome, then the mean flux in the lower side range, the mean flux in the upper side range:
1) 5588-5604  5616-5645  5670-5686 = 0.81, 7.1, 7.06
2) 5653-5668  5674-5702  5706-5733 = 0.29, 7.02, 6.92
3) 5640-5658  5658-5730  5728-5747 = -2.04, 6.84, 6.64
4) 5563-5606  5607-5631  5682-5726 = 0.52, 7.25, 6.88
